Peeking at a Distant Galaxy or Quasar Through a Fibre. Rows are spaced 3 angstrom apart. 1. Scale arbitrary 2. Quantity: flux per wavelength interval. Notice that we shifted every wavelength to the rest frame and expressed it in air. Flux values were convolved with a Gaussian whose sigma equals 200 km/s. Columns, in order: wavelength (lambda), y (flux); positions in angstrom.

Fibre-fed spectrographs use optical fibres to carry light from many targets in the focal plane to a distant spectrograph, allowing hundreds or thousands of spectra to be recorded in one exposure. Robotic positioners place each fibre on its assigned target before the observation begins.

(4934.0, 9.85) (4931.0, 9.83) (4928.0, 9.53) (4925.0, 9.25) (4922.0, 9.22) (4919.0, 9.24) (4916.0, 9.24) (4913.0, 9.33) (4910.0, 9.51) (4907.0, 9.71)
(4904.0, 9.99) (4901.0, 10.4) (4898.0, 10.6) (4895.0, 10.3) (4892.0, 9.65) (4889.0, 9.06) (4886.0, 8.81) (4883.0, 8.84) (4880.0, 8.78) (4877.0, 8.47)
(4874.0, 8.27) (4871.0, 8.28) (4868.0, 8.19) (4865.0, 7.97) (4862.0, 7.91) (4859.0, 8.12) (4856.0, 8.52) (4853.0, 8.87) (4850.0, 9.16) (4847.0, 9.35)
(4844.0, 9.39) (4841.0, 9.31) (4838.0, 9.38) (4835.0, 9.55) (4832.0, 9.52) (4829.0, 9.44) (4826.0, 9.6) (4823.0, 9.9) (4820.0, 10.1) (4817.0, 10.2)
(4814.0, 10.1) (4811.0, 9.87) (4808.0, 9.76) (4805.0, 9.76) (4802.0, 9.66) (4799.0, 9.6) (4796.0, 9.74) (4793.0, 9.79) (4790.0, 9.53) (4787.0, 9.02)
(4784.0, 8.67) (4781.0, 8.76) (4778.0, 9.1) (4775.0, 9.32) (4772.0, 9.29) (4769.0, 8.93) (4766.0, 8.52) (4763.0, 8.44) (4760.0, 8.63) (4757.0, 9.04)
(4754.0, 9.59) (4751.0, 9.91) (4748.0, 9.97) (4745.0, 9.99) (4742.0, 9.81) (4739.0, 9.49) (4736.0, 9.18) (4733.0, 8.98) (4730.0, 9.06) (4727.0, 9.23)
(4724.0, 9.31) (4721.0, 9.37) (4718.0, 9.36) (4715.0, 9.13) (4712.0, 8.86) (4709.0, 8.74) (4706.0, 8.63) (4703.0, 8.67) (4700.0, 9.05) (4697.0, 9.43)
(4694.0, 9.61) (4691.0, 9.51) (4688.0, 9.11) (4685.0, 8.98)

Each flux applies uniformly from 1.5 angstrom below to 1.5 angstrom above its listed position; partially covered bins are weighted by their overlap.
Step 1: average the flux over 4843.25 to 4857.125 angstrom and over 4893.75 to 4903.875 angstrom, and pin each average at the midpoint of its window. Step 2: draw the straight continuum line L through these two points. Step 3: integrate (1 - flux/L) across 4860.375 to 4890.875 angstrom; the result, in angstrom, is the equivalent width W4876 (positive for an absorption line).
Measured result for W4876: 4.0 angstrom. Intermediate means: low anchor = 9.05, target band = 8.47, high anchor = 10.4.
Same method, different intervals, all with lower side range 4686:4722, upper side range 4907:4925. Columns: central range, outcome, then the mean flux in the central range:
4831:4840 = -0.2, 9.47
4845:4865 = 1.4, 8.62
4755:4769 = 0.7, 8.72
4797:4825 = -2.0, 9.88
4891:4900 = -0.9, 10.2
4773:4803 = -0.4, 9.31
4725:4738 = 0.0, 9.13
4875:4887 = 0.8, 8.7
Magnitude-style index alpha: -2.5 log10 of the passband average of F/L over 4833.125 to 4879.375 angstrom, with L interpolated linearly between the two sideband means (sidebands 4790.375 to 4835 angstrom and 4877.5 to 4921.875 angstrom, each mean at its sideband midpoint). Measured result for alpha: 0.11 mag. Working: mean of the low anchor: 9.77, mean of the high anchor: 9.5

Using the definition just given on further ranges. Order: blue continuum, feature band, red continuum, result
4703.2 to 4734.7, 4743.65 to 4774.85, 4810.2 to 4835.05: 0.01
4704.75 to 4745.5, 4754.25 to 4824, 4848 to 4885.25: -0.06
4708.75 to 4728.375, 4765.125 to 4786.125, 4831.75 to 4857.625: 0.03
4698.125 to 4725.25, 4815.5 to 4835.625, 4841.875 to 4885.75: -0.13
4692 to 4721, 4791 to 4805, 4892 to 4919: -0.03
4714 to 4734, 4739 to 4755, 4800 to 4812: -0.05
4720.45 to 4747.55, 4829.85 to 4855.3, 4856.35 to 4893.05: -0.07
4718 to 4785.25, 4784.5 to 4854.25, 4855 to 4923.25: -0.05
